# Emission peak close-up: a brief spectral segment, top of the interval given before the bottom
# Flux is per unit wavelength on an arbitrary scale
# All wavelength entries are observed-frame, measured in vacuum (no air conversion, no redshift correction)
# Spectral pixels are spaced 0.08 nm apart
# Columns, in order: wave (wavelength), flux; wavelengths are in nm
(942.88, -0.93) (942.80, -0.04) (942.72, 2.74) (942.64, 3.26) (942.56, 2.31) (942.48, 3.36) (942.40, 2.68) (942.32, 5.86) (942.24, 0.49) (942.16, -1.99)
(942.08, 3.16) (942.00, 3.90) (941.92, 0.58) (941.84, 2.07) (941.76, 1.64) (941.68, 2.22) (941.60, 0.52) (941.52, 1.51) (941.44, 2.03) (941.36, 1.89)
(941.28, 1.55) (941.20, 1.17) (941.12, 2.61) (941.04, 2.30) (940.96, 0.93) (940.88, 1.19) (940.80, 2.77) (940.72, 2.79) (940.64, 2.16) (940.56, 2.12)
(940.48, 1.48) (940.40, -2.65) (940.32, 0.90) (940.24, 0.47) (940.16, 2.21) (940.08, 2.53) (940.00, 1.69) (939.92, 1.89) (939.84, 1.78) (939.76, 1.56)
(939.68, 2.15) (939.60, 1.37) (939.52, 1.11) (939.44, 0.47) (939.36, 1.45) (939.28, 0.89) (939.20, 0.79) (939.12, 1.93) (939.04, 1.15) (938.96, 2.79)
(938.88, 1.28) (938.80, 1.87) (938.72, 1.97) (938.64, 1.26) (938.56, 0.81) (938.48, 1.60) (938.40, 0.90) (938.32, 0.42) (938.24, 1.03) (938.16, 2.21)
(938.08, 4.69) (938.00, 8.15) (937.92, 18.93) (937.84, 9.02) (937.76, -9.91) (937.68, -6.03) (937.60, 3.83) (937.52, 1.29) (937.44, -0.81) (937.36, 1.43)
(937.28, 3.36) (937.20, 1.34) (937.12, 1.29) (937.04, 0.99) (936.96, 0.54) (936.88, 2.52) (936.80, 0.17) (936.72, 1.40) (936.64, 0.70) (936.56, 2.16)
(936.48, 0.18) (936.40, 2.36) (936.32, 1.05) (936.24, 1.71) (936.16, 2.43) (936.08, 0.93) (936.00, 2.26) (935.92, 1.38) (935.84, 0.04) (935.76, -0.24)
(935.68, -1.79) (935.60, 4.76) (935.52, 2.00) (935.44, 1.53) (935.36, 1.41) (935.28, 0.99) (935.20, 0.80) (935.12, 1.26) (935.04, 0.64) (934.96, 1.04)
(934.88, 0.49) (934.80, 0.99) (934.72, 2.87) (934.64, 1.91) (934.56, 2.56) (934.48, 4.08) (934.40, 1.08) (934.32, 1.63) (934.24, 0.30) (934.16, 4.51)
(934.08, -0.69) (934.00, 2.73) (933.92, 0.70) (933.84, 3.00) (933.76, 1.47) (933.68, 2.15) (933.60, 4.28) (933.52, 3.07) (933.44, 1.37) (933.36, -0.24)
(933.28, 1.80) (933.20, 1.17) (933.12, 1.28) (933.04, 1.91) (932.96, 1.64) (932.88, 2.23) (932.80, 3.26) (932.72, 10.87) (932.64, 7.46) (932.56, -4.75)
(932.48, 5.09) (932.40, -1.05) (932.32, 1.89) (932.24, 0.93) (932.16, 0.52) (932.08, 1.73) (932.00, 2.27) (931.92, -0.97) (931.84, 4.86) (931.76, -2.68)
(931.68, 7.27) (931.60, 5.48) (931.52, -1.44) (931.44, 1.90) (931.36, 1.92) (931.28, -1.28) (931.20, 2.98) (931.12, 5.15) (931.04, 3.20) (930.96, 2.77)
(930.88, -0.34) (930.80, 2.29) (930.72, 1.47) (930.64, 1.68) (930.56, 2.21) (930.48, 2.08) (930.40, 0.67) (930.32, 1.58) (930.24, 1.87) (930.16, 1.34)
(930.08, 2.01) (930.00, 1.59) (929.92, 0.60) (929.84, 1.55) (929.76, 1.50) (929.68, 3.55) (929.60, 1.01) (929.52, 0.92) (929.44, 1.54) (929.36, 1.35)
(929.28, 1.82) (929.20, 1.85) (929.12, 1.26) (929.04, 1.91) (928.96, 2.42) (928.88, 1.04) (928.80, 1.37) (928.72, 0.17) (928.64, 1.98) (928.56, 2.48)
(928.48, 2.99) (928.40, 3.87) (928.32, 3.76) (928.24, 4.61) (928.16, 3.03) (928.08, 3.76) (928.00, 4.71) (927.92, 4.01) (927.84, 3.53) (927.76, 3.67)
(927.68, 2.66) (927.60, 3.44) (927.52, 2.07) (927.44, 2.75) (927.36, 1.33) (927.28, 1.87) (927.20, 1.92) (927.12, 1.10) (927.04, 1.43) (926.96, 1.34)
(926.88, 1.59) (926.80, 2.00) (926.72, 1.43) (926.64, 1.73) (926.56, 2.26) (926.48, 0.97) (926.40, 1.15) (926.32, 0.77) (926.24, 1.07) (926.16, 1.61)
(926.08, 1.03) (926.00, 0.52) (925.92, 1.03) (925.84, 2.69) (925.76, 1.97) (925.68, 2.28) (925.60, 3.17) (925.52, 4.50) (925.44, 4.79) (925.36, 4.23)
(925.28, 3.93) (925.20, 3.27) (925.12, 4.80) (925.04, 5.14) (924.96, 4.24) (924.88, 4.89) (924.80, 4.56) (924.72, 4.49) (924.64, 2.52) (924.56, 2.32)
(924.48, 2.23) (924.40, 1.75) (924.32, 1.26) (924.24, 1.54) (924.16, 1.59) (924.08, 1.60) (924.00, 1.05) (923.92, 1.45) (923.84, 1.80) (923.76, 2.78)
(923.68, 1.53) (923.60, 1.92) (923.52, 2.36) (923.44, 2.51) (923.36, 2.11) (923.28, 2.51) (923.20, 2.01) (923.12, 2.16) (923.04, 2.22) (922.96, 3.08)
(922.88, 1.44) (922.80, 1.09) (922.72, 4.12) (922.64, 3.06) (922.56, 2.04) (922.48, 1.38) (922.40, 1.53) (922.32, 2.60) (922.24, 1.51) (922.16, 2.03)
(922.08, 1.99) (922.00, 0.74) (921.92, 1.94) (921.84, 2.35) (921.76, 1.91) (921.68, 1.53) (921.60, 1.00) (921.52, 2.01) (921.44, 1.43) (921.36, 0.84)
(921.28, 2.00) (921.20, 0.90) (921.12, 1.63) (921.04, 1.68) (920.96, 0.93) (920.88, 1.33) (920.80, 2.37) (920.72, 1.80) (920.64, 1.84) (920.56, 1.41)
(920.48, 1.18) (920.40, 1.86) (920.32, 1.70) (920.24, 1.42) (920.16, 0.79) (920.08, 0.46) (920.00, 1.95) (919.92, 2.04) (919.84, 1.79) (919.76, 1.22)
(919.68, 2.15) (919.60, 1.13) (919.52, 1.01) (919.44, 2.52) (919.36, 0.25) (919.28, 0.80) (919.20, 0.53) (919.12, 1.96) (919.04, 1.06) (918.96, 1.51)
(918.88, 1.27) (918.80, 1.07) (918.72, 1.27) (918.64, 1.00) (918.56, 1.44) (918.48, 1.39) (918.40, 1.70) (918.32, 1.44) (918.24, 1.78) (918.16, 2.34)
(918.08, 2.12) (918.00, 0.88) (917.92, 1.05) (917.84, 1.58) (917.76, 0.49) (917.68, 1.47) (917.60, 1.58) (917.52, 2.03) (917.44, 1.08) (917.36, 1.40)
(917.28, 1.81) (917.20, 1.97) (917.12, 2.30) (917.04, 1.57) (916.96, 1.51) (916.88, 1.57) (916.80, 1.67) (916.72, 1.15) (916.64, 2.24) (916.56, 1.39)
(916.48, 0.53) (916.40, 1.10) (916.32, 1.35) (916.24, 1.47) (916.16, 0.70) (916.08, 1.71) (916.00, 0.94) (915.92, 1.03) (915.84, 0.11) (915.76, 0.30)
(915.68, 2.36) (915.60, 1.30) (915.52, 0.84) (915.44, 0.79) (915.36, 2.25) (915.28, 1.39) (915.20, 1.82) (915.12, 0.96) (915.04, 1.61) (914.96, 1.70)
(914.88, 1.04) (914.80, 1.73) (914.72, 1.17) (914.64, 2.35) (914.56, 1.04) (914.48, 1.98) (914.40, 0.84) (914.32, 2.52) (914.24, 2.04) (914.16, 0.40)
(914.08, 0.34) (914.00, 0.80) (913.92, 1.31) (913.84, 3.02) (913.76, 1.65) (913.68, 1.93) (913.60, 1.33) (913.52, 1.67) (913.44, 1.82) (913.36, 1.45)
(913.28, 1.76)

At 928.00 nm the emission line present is [N II]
